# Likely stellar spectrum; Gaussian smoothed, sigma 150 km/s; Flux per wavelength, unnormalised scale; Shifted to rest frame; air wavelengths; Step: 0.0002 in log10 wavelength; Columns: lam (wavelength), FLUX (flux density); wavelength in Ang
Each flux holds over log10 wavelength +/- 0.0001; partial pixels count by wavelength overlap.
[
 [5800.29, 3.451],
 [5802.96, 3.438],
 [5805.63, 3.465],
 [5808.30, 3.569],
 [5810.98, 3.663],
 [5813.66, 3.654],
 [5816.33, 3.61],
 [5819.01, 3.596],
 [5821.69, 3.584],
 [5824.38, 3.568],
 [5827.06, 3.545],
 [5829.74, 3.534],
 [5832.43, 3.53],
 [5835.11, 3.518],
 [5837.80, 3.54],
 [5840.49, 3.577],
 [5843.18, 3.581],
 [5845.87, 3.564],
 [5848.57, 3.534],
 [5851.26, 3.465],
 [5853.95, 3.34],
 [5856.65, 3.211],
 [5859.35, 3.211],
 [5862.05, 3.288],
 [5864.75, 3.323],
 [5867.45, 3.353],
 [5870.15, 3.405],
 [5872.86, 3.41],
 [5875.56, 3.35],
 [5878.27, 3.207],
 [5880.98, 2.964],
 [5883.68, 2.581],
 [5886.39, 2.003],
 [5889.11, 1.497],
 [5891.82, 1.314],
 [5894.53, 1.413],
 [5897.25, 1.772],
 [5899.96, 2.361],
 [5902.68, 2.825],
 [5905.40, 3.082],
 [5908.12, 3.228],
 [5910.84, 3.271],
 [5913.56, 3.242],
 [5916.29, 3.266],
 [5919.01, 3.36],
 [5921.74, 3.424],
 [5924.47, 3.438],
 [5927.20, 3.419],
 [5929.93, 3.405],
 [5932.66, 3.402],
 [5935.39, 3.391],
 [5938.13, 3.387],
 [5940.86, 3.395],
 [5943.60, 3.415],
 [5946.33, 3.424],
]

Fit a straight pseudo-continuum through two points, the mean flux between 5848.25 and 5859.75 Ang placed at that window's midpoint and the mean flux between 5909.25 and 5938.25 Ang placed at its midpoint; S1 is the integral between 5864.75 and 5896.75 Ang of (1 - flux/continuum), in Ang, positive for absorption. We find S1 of 7.2 Ang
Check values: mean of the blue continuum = 3.35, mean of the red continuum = 3.36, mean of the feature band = 2.6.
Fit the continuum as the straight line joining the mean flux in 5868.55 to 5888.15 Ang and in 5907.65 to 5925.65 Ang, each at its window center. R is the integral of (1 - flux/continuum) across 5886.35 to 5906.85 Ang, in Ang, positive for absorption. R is 7.20 Ang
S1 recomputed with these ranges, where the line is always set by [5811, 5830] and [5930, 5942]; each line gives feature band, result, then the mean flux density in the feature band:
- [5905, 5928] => 0.8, 3.31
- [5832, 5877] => 1.5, 3.42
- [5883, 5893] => 4.8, 1.81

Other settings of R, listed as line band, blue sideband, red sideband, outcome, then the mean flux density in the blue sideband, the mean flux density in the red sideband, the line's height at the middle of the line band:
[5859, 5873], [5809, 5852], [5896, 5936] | 0.2 Ang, 3.57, 3.13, 3.38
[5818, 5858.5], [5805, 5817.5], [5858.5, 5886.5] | -1.3 Ang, 3.6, 3.15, 3.4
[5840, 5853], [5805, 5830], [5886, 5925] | -1.1 Ang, 3.58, 2.63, 3.27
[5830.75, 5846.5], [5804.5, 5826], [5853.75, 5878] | -0.4 Ang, 3.59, 3.31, 3.46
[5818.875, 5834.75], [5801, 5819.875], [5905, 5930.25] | -0.1 Ang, 3.57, 3.32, 3.53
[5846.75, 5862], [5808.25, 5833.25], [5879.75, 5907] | -2.2 Ang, 3.59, 2.19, 2.94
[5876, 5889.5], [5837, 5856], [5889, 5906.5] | -0.4 Ang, 3.5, 2.06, 2.48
